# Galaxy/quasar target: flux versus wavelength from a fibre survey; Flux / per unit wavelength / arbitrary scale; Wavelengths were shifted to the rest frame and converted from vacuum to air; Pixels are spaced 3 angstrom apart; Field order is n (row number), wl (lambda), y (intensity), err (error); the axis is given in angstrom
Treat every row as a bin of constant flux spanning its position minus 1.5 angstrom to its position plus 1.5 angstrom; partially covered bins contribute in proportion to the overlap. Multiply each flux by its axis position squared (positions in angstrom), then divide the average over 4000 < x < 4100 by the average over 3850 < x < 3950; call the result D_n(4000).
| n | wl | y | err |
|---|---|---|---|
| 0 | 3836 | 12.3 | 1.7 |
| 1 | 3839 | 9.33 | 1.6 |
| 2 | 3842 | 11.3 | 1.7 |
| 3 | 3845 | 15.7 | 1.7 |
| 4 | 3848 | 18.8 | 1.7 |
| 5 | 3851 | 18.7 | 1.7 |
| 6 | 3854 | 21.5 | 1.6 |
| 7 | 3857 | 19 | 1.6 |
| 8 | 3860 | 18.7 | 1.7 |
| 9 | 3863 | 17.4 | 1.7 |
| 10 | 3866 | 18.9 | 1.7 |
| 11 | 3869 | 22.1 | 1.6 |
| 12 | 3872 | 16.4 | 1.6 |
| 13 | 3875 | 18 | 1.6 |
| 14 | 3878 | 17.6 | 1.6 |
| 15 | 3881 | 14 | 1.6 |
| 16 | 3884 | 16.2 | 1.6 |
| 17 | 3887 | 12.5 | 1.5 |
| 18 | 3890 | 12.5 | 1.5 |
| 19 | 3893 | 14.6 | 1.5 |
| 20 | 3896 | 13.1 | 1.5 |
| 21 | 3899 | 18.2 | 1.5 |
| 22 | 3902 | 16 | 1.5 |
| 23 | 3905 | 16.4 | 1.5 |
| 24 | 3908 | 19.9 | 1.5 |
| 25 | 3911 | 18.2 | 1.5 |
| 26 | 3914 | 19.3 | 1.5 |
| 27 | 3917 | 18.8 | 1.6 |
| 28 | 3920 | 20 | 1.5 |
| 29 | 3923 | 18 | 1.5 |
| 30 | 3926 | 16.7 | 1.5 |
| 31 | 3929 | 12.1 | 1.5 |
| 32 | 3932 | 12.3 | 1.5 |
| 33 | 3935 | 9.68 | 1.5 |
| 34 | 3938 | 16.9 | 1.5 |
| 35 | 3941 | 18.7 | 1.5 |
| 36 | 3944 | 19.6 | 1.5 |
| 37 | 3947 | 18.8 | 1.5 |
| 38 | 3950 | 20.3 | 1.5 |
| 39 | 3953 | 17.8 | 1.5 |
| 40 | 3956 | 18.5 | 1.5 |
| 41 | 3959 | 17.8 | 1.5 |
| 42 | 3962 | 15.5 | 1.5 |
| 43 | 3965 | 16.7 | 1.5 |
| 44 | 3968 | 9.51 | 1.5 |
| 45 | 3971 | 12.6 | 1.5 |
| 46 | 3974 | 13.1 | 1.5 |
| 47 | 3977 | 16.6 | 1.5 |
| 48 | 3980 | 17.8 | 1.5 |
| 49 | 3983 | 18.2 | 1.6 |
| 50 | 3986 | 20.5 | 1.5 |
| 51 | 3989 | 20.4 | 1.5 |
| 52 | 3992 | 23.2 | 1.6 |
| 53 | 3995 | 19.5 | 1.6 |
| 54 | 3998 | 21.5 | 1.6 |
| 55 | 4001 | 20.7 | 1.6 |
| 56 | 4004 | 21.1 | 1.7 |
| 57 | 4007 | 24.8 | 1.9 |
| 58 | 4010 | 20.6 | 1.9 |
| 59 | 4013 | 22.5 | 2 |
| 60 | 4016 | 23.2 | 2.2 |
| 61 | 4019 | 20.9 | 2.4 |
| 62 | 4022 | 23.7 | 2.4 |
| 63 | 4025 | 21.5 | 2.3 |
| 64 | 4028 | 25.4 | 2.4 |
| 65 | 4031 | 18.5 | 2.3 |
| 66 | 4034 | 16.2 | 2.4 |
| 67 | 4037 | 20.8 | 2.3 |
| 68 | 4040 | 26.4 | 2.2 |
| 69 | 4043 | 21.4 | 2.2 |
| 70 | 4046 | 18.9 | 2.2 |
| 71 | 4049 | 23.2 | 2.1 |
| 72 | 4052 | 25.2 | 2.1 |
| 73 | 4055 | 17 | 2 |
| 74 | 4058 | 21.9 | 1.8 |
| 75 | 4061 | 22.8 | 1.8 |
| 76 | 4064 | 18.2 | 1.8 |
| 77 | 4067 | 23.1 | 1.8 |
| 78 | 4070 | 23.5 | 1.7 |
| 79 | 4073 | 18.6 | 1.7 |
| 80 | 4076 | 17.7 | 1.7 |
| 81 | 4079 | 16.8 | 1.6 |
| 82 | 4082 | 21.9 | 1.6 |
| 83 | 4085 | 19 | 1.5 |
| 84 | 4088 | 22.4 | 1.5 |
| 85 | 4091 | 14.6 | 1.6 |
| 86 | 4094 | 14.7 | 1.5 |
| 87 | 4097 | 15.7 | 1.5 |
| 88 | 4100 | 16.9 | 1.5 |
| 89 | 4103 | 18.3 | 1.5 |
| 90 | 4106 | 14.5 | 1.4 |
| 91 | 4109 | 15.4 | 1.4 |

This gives 1.31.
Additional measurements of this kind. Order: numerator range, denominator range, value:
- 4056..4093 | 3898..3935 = 1.28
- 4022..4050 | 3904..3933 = 1.32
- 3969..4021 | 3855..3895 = 1.26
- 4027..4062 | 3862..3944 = 1.39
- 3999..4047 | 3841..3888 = 1.35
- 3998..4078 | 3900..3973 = 1.35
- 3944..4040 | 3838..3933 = 1.23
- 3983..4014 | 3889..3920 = 1.32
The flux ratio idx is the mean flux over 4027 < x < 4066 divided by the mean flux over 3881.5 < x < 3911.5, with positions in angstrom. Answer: 1.36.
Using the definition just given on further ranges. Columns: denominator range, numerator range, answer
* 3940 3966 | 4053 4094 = 1.08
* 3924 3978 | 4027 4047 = 1.34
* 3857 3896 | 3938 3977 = 1.00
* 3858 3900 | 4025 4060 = 1.30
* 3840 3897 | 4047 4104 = 1.17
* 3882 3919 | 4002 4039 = 1.33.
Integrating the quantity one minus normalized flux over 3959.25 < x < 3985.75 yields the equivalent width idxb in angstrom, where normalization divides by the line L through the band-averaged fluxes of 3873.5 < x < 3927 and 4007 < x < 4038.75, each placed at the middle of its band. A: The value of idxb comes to 5.6 angstrom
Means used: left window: 16.7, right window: 21.5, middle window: 15.4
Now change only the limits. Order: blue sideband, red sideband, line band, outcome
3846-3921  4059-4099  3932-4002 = 2.9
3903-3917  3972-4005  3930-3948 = 2.8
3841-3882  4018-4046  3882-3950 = 9.5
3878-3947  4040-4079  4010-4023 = -1.8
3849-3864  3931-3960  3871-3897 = 4.9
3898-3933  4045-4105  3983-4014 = -4.9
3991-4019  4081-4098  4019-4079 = -4.0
